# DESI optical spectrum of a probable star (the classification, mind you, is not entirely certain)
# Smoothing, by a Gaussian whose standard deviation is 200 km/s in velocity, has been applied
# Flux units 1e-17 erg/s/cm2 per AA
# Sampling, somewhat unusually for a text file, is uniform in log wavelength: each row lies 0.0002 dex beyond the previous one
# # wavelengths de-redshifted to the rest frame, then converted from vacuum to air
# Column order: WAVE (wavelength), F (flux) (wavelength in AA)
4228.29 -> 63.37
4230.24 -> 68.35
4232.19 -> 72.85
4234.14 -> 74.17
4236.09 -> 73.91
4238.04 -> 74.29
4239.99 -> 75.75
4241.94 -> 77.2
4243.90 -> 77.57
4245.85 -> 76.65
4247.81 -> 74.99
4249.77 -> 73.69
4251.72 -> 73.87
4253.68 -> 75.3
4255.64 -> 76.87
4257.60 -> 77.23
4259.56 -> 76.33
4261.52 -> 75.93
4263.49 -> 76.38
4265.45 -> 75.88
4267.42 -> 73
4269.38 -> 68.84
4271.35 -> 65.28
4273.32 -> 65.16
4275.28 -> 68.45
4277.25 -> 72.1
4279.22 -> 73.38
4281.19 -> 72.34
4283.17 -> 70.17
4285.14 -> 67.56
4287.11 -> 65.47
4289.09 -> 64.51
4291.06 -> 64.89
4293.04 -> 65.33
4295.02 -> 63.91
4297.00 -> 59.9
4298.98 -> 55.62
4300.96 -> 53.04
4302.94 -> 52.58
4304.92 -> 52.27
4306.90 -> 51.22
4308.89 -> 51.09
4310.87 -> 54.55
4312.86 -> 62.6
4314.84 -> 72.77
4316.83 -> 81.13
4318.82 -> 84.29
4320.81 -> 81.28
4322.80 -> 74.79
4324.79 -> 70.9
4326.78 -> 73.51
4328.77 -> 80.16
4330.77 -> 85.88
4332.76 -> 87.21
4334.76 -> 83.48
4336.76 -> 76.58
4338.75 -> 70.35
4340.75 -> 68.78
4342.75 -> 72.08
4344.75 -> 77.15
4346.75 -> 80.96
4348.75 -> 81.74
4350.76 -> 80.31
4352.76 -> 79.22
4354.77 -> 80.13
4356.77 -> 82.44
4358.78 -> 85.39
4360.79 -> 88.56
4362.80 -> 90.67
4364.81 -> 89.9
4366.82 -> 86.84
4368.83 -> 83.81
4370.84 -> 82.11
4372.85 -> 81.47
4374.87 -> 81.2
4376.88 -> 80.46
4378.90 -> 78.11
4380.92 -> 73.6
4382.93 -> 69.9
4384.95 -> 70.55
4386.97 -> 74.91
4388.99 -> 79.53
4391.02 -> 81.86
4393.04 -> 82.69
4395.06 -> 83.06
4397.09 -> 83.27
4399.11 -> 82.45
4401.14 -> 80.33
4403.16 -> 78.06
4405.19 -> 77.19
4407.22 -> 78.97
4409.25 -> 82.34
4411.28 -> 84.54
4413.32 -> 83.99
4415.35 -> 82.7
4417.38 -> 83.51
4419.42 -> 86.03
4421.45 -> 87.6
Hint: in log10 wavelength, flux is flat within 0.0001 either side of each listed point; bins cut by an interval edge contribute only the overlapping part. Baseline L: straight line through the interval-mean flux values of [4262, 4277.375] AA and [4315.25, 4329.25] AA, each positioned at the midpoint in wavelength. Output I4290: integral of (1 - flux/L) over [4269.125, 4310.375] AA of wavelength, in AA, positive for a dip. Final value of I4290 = 5.9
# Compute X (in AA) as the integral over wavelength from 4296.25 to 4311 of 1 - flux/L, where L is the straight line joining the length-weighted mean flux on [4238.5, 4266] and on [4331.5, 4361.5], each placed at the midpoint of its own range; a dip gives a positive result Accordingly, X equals 4.60 AA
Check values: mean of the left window 75.9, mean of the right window 79.6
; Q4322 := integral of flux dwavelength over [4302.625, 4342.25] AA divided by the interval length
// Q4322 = 71.1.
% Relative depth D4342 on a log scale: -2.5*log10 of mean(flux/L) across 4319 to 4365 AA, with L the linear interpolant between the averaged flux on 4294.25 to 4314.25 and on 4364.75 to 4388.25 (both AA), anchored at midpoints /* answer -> -0.18 mag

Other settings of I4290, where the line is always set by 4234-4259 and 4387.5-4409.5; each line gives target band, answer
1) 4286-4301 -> 2.9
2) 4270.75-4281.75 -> 1.0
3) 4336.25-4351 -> 0.6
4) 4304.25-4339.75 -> 2.8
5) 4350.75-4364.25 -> -0.8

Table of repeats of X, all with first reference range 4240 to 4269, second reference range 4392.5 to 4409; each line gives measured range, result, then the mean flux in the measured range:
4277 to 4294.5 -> 2.0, 68.1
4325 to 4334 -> -0.3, 80.8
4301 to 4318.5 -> 3.9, 60.4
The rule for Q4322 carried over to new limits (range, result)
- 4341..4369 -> 82.4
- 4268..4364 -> 71.5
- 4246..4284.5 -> 72.9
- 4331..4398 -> 80.3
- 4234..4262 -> 75.6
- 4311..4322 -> 74.7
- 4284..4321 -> 63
